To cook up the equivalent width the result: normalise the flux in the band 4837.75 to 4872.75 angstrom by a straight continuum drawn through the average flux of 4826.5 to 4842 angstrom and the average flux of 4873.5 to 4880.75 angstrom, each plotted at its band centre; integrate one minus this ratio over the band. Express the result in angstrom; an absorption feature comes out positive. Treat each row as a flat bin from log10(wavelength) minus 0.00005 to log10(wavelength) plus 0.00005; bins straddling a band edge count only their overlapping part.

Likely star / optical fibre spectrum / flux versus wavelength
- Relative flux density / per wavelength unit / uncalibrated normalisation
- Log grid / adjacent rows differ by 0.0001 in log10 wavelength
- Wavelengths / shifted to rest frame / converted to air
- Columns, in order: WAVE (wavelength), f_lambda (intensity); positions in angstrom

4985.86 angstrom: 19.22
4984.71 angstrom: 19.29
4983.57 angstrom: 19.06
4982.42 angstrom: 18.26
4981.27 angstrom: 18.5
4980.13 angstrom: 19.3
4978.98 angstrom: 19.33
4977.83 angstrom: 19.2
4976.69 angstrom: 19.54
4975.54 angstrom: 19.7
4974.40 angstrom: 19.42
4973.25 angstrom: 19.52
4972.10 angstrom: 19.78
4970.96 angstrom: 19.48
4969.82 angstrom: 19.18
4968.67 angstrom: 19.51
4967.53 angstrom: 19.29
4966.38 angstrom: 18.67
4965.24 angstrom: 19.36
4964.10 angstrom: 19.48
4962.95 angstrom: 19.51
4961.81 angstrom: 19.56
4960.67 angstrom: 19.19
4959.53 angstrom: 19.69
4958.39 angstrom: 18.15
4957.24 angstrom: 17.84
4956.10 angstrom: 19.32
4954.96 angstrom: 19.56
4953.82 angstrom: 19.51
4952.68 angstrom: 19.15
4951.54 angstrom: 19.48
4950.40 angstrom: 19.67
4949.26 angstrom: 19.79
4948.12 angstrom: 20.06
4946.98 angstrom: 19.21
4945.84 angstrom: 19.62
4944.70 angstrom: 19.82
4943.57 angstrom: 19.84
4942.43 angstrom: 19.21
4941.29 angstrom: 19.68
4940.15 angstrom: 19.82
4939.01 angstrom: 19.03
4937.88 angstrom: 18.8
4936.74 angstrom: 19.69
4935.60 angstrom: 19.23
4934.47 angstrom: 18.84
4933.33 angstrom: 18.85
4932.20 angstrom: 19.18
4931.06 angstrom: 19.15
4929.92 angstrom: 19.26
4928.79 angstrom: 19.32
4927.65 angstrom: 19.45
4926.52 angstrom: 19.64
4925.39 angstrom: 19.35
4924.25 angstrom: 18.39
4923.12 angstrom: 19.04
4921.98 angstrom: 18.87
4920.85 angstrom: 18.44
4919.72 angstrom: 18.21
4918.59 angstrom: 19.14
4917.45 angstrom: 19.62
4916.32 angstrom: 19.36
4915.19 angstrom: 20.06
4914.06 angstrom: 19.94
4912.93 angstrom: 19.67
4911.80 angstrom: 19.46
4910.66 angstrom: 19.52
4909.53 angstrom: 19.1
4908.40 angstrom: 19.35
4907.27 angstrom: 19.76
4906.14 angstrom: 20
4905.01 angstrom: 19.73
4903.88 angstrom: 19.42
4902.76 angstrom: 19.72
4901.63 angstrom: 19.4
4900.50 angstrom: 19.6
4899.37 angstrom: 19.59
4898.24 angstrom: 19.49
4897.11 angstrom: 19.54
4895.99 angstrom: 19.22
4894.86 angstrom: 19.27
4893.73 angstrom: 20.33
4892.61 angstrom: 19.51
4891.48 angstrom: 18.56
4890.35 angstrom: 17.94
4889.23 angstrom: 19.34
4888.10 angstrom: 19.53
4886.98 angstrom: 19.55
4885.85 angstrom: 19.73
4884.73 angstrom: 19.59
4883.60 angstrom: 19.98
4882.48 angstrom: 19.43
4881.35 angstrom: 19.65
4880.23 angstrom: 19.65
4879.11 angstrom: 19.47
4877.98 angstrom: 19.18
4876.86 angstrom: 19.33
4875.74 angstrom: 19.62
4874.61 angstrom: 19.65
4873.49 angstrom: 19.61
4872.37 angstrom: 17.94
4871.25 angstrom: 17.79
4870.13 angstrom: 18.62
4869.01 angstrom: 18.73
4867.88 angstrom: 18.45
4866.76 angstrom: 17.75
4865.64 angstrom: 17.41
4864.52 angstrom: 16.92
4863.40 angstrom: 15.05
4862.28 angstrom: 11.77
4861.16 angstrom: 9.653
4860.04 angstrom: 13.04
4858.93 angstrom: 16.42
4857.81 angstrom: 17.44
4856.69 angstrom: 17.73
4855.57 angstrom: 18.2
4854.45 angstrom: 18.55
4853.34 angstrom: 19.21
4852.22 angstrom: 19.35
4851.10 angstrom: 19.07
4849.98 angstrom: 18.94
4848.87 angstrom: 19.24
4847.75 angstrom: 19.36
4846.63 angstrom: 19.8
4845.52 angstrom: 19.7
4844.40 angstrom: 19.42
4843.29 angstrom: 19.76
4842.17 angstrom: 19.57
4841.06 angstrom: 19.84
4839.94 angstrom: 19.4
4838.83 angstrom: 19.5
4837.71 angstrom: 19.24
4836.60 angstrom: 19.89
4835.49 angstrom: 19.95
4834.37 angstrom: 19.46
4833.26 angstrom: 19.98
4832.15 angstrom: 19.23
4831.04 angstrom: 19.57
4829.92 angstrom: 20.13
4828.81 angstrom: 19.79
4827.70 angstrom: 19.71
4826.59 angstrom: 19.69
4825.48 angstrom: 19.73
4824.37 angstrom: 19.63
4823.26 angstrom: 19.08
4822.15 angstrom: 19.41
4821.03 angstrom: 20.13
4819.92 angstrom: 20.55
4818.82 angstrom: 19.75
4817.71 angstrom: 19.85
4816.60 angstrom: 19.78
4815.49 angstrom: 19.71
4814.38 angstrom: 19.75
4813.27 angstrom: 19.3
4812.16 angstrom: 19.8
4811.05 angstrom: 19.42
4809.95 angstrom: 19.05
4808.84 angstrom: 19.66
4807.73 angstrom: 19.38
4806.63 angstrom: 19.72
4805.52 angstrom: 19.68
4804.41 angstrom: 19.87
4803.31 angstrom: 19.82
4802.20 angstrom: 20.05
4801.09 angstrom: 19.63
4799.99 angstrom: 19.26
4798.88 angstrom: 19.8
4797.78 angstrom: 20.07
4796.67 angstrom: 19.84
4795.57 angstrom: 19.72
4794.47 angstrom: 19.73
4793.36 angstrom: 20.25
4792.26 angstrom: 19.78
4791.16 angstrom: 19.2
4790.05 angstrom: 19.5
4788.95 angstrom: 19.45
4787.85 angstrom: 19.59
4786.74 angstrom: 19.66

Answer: 3.1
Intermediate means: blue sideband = 19.7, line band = 17.9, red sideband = 19.5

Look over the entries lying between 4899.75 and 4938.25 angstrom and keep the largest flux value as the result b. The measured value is 20.06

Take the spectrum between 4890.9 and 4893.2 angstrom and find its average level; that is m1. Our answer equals 19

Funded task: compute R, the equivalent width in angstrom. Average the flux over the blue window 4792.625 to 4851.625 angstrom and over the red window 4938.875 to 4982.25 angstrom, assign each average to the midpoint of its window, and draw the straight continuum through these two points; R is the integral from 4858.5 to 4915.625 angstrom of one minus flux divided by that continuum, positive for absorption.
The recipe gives 2.5 angstrom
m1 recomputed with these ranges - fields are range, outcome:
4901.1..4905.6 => 19.6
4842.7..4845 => 19.6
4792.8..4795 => 20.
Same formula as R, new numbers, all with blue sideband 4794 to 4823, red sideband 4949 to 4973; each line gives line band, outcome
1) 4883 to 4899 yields 0.07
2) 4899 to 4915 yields -0.13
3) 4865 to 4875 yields 0.58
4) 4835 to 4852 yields 0.09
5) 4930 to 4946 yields 0.02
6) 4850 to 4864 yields 2.28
